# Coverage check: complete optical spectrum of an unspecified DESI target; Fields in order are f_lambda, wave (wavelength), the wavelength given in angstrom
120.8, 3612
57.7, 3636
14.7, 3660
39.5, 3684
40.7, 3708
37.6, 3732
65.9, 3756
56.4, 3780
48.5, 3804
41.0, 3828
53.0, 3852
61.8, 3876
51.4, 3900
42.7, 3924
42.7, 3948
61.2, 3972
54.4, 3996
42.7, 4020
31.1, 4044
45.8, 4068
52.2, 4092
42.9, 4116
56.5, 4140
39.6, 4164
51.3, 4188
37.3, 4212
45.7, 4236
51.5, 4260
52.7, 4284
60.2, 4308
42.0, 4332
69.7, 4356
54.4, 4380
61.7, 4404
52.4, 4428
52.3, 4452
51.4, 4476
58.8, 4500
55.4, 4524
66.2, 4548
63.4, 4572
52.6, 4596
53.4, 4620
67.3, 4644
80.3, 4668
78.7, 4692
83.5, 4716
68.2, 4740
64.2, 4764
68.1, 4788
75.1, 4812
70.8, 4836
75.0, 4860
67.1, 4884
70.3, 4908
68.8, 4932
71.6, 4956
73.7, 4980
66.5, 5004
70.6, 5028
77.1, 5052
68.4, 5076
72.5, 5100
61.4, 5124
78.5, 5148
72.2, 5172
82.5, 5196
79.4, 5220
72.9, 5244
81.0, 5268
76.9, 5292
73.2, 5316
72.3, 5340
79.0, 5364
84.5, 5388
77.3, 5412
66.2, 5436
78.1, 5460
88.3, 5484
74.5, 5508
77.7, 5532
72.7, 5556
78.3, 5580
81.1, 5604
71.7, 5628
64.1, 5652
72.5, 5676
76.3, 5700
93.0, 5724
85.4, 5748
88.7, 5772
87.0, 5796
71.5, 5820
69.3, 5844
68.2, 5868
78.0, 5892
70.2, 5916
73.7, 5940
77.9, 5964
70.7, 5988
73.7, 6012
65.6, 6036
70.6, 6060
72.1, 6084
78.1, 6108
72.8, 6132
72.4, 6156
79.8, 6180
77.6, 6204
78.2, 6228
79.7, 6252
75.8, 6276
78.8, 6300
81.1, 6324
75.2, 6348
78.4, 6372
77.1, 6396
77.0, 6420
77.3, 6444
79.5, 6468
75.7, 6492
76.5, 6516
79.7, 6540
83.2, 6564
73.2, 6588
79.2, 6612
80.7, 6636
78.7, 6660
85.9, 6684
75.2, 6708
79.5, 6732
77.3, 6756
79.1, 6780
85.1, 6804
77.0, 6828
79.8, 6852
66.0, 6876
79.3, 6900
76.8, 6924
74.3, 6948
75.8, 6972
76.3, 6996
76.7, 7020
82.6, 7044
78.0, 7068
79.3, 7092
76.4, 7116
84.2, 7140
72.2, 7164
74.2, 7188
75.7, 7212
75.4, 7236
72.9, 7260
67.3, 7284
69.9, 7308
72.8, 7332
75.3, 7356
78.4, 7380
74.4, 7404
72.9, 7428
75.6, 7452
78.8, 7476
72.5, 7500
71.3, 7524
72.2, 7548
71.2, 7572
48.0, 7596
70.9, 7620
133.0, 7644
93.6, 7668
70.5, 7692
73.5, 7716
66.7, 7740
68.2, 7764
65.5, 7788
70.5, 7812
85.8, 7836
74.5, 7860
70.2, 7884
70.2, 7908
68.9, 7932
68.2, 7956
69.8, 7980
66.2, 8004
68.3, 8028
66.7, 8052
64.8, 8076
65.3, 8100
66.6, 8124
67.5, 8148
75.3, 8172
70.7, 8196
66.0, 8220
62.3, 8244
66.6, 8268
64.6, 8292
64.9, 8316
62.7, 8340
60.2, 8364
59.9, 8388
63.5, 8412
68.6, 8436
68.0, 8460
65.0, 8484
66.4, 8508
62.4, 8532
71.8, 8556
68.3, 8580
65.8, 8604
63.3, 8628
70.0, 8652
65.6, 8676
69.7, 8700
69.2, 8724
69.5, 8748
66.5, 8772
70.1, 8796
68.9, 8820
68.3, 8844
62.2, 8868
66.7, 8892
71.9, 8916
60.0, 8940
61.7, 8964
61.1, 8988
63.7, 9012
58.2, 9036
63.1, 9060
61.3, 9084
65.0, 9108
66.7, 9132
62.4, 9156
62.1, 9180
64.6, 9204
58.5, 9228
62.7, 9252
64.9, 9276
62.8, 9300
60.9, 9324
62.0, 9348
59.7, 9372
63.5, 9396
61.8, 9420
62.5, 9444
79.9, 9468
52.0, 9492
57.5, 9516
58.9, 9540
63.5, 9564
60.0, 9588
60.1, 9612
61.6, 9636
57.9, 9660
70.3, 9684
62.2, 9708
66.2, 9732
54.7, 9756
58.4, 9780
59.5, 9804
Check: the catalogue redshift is 0.17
